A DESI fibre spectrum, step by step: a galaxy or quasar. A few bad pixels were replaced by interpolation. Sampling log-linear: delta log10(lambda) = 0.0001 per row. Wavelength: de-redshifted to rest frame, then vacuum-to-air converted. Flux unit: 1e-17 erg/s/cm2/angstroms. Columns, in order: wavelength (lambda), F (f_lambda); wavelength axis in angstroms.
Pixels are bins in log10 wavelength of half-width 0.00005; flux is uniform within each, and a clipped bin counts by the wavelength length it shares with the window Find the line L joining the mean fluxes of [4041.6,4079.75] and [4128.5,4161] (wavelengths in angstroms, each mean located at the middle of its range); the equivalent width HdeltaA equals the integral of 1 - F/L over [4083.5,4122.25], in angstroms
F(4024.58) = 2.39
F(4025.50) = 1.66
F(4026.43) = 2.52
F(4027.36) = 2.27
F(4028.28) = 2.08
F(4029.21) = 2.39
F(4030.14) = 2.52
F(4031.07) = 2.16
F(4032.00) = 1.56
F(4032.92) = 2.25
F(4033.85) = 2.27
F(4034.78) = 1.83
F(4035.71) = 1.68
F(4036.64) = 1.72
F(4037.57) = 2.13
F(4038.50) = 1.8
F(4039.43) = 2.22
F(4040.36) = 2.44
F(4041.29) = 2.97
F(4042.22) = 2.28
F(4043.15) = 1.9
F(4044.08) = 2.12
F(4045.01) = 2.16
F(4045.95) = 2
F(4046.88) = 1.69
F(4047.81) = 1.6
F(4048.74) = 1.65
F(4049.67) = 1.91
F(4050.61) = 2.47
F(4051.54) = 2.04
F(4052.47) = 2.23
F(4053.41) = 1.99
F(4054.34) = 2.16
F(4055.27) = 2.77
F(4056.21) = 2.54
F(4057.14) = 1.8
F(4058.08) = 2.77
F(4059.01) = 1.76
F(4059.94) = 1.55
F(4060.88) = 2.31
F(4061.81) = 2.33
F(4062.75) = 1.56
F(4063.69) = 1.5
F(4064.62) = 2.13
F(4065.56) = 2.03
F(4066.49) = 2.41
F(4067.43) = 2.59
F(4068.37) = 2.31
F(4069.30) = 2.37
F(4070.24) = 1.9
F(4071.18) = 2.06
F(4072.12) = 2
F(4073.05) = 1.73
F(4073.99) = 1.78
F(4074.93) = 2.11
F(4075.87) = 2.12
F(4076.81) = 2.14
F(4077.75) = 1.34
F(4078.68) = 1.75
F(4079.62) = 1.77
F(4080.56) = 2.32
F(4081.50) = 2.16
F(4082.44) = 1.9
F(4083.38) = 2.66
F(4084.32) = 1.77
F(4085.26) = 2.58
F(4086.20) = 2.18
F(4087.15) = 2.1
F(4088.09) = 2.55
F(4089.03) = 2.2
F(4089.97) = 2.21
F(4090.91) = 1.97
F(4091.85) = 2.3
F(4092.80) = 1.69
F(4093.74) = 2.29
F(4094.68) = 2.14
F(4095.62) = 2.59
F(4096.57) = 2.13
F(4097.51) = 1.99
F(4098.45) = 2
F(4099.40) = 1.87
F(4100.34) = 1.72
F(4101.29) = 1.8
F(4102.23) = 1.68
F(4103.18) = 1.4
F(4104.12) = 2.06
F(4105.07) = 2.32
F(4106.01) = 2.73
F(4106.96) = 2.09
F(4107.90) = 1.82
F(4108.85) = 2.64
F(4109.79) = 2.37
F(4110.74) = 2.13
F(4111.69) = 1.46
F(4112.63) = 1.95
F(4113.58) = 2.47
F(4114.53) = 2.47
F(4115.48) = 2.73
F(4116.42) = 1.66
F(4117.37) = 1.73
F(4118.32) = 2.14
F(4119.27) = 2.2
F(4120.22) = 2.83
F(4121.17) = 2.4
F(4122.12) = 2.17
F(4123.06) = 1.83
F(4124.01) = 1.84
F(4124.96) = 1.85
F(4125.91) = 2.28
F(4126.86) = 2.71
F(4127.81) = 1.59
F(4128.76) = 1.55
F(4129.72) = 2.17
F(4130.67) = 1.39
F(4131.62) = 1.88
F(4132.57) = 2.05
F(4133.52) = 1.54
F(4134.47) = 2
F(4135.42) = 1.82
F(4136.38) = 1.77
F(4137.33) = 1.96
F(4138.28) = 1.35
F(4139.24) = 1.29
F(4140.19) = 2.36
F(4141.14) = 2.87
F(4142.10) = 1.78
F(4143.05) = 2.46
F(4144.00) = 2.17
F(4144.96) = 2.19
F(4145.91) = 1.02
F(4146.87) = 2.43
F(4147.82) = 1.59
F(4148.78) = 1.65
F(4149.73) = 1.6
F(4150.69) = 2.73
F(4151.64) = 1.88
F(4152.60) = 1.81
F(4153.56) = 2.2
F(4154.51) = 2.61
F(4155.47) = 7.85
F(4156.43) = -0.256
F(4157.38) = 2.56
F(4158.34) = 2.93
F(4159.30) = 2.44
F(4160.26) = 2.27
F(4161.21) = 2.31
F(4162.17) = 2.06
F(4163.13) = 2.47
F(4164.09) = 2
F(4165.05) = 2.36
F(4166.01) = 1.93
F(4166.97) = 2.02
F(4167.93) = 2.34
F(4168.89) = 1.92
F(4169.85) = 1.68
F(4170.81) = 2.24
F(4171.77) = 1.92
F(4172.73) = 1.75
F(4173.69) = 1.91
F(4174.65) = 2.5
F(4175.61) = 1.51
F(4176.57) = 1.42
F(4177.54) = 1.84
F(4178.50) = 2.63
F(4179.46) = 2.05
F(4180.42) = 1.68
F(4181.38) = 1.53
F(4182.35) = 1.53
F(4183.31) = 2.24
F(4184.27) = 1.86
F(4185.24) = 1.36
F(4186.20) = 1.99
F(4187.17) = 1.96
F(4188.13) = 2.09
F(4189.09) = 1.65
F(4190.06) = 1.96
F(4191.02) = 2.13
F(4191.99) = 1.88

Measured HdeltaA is -1.0 angstroms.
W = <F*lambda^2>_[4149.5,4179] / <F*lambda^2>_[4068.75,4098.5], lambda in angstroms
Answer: 1.1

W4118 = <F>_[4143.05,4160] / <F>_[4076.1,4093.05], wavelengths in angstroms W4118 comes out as 1.11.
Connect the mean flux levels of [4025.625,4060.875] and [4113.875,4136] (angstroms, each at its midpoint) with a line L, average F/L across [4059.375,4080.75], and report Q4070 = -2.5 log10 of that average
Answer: 0.05 mag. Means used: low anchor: 2.11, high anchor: 2.04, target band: 2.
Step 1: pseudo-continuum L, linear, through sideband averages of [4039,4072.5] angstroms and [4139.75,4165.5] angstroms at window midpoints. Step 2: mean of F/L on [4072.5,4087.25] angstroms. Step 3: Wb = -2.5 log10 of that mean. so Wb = 0.08 mag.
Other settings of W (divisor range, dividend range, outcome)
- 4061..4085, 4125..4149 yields 0.97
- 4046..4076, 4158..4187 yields 1.03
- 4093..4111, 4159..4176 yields 1.03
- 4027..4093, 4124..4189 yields 1.03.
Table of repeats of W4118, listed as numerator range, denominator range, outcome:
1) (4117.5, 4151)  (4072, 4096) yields 0.95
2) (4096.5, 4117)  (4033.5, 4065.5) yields 1.00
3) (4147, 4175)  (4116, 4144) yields 1.13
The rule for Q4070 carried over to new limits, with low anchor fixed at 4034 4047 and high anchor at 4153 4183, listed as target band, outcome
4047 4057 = -0.01 mag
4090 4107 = 0.05 mag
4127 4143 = 0.16 mag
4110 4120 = 0.02 mag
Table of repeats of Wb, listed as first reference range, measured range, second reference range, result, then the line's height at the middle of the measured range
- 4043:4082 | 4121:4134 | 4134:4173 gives 0.10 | 2.12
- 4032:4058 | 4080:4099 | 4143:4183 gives -0.04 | 2.11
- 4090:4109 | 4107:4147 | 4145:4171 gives 0.06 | 2.14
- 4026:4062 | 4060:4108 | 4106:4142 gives 0.01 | 2.08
